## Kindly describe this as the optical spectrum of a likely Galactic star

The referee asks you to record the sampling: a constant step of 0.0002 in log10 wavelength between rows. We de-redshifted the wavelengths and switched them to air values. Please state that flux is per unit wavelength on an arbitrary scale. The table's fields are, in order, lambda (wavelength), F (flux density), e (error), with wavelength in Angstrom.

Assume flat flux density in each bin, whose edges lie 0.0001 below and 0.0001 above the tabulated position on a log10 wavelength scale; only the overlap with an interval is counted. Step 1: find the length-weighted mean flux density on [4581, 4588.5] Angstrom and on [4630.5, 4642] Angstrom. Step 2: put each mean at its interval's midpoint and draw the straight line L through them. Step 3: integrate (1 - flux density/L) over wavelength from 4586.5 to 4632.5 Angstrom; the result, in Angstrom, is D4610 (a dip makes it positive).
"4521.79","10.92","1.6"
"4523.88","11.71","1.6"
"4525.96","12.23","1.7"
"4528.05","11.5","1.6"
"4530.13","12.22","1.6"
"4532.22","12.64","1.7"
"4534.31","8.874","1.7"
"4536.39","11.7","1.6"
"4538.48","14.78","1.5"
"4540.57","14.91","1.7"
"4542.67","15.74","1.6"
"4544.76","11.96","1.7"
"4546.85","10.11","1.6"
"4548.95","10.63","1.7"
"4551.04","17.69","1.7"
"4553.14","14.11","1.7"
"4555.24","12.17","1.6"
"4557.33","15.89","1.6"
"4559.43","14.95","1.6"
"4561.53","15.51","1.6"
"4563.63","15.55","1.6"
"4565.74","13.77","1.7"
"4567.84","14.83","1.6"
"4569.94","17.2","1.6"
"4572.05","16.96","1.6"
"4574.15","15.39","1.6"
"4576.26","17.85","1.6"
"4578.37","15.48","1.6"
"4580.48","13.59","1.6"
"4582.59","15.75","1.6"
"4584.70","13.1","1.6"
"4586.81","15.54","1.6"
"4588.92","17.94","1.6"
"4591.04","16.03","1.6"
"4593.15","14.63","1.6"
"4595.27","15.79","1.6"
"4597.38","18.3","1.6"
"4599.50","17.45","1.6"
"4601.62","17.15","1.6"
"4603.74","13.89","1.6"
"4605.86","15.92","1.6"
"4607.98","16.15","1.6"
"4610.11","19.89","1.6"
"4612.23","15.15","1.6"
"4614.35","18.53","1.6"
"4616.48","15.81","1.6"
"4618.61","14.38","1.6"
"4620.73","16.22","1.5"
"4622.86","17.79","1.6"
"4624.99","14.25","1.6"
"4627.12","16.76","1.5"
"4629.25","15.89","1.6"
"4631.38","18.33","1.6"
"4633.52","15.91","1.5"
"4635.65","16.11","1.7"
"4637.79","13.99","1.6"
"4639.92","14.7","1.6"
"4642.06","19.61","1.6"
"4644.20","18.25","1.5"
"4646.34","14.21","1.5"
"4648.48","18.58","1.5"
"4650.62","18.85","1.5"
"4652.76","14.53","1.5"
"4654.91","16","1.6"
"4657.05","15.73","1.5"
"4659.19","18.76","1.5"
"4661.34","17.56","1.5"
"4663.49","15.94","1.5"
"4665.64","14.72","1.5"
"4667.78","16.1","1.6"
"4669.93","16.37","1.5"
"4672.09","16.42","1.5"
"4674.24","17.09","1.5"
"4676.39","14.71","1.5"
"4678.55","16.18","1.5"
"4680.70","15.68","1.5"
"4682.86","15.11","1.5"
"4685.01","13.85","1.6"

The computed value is -2.8 Angstrom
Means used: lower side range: 15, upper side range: 16.1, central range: 16.5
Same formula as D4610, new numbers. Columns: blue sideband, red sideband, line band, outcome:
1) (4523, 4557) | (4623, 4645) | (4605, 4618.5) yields -1.0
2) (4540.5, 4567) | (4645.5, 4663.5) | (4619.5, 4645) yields -0.5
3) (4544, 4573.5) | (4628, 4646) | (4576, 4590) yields -0.4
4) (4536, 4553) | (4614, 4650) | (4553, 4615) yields -4.1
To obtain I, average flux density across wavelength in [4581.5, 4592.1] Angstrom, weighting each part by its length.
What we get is 15.7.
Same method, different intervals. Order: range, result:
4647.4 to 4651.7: 18.7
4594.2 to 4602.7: 17.2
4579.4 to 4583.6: 14.7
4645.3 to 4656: 16.4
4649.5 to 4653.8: 16.7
